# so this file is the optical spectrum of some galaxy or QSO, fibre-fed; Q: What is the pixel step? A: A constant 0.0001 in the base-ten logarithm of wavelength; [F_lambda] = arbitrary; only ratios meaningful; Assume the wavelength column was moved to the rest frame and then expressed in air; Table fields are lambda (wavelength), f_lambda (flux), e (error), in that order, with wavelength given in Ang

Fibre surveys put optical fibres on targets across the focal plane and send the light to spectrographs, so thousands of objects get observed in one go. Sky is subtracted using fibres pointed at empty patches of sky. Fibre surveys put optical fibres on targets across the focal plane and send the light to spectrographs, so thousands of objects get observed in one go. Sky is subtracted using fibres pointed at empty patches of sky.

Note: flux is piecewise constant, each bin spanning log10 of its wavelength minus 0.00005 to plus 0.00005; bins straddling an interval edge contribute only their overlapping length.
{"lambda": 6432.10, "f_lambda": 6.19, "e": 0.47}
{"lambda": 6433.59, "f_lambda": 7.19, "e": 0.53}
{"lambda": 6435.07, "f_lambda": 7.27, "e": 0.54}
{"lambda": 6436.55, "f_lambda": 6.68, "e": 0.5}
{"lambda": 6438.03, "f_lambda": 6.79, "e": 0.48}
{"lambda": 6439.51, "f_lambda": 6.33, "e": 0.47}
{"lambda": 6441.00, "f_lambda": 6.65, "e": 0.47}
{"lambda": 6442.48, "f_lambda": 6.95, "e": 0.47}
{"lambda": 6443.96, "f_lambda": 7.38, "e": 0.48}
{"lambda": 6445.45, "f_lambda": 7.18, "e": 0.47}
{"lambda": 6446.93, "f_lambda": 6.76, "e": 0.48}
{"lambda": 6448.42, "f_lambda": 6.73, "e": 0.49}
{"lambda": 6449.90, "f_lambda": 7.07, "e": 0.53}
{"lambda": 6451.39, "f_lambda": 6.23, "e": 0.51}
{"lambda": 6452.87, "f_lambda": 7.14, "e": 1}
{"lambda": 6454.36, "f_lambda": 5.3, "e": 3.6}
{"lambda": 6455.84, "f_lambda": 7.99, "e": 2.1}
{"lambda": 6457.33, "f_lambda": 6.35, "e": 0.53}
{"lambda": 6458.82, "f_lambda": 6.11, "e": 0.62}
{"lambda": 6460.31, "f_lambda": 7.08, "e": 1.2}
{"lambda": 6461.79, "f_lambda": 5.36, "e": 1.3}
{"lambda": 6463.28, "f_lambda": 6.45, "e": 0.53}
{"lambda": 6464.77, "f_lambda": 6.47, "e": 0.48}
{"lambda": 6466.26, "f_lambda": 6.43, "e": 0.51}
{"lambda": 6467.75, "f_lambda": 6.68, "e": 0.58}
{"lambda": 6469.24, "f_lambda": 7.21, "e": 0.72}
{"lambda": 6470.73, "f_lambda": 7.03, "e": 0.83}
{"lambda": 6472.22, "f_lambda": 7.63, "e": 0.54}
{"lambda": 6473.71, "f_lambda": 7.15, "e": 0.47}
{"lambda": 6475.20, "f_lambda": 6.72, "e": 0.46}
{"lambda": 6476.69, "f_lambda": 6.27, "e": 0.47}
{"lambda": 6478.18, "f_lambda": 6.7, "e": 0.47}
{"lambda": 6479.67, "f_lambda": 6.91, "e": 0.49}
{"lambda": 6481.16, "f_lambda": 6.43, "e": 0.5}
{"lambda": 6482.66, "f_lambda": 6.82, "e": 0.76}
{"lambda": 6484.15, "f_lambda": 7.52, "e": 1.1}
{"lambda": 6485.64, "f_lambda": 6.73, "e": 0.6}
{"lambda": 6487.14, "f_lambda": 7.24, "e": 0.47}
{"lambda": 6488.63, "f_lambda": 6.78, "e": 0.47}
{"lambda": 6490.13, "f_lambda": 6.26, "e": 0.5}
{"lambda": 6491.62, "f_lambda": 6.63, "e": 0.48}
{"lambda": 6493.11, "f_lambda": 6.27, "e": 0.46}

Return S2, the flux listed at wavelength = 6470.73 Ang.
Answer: 7.03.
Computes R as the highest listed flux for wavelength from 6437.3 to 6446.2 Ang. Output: 7.38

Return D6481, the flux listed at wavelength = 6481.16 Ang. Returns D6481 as 6.43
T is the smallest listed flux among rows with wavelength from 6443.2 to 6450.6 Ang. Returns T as 6.73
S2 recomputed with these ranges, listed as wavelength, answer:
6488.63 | 6.78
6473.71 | 7.15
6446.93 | 6.76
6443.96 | 7.38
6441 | 6.65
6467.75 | 6.68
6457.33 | 6.35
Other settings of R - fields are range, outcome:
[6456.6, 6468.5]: 7.08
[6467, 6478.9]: 7.63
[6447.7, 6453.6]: 7.14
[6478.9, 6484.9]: 7.52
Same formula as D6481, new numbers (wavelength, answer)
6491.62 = 6.63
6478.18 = 6.7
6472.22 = 7.63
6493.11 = 6.27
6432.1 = 6.19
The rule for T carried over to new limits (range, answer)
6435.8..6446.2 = 6.33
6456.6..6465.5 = 5.36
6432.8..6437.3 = 6.68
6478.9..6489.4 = 6.43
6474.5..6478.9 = 6.27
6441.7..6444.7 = 6.95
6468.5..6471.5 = 7.03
